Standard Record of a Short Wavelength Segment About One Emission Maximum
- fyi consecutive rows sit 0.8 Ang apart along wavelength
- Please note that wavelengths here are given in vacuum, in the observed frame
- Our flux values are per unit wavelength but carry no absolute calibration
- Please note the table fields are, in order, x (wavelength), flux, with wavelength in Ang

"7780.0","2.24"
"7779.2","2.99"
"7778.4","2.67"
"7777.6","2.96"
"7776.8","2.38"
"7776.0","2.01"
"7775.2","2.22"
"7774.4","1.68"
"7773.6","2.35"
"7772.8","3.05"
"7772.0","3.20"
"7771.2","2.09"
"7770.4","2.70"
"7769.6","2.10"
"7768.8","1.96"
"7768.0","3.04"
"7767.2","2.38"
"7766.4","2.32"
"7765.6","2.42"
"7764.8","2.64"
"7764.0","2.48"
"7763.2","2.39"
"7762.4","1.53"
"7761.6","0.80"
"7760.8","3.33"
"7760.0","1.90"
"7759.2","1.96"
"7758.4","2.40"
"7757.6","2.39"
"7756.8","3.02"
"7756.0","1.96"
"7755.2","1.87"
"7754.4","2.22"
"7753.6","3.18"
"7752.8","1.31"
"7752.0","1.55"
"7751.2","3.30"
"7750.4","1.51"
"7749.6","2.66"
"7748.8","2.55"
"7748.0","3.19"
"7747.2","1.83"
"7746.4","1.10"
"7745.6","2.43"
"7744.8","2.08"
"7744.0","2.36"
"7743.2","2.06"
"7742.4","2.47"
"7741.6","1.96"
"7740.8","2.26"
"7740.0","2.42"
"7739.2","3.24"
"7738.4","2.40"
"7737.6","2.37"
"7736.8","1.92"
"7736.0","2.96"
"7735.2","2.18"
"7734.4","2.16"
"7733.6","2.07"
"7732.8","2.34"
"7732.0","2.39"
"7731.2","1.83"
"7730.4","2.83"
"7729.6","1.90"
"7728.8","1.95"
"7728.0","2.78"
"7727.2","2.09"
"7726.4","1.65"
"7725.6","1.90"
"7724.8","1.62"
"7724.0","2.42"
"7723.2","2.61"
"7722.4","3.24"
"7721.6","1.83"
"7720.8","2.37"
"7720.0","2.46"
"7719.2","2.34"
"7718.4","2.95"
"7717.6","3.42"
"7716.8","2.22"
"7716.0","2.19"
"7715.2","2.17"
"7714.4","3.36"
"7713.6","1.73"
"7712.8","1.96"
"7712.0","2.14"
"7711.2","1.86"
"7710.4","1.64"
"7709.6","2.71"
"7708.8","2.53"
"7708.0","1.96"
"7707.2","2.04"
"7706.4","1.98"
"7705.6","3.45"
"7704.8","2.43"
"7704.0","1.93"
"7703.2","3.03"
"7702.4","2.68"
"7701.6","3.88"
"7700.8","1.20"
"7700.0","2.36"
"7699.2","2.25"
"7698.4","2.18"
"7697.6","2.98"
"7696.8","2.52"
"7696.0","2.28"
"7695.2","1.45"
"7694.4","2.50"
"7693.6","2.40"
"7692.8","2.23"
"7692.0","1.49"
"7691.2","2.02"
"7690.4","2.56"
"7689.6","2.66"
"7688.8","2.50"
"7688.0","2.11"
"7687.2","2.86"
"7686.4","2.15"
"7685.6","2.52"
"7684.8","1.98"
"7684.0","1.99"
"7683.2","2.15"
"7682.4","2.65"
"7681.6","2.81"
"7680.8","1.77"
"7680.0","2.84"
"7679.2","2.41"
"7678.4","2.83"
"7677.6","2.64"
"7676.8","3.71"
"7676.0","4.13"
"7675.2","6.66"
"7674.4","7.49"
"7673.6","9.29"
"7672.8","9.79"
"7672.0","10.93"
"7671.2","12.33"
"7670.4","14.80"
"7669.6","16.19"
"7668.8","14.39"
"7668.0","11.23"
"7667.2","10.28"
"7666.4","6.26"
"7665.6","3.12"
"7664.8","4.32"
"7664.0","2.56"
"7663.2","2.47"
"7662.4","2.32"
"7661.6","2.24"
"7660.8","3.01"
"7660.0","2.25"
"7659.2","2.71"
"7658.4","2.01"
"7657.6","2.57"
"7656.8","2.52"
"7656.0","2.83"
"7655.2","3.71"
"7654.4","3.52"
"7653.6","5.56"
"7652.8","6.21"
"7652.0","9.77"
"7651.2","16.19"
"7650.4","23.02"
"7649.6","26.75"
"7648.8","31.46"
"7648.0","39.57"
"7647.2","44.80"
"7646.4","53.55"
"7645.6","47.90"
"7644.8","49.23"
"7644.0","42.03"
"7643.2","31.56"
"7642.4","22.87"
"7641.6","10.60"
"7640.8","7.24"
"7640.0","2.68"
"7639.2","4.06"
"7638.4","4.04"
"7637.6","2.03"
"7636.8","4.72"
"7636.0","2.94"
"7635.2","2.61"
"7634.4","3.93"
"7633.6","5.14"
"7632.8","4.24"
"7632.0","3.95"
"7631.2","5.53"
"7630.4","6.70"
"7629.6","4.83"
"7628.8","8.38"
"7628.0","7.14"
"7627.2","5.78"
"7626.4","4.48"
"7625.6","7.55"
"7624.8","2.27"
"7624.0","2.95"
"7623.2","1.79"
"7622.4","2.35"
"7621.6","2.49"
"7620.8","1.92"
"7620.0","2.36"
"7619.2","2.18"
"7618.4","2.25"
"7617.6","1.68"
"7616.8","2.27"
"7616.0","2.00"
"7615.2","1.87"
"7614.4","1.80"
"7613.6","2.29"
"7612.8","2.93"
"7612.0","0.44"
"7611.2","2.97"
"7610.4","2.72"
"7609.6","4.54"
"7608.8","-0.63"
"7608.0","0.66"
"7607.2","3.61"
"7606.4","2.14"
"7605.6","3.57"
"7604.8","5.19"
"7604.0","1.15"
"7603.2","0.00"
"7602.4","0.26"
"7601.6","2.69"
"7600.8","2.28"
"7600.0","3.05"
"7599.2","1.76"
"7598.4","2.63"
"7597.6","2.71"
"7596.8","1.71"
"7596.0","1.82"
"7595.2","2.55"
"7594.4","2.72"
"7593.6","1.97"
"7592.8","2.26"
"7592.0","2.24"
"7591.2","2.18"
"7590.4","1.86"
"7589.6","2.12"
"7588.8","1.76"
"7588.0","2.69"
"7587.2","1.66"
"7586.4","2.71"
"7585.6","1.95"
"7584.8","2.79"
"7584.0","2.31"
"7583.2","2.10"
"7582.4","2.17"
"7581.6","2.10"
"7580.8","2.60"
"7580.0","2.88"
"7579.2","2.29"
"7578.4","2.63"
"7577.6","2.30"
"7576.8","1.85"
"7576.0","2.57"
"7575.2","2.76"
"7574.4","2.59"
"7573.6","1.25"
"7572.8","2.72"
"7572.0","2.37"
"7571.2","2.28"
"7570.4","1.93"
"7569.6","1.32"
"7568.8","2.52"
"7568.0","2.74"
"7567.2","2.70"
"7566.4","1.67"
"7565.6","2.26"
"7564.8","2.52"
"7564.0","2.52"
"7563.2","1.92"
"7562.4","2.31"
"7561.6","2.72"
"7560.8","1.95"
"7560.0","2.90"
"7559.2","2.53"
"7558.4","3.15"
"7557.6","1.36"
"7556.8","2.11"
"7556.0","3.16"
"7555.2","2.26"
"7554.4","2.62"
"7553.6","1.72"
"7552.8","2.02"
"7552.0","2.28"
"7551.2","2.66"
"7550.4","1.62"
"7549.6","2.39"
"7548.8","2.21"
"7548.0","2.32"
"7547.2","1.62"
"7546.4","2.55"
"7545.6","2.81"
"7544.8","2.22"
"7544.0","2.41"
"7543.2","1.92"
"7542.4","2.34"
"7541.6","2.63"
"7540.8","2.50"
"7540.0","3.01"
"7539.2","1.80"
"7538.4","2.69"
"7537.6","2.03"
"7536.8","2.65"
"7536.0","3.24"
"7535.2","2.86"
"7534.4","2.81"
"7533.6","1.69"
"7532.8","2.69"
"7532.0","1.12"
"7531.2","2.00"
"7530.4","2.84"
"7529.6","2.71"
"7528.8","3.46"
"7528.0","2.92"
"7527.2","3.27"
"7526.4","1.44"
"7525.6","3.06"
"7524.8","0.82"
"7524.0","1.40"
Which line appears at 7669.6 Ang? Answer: [N II] 6583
